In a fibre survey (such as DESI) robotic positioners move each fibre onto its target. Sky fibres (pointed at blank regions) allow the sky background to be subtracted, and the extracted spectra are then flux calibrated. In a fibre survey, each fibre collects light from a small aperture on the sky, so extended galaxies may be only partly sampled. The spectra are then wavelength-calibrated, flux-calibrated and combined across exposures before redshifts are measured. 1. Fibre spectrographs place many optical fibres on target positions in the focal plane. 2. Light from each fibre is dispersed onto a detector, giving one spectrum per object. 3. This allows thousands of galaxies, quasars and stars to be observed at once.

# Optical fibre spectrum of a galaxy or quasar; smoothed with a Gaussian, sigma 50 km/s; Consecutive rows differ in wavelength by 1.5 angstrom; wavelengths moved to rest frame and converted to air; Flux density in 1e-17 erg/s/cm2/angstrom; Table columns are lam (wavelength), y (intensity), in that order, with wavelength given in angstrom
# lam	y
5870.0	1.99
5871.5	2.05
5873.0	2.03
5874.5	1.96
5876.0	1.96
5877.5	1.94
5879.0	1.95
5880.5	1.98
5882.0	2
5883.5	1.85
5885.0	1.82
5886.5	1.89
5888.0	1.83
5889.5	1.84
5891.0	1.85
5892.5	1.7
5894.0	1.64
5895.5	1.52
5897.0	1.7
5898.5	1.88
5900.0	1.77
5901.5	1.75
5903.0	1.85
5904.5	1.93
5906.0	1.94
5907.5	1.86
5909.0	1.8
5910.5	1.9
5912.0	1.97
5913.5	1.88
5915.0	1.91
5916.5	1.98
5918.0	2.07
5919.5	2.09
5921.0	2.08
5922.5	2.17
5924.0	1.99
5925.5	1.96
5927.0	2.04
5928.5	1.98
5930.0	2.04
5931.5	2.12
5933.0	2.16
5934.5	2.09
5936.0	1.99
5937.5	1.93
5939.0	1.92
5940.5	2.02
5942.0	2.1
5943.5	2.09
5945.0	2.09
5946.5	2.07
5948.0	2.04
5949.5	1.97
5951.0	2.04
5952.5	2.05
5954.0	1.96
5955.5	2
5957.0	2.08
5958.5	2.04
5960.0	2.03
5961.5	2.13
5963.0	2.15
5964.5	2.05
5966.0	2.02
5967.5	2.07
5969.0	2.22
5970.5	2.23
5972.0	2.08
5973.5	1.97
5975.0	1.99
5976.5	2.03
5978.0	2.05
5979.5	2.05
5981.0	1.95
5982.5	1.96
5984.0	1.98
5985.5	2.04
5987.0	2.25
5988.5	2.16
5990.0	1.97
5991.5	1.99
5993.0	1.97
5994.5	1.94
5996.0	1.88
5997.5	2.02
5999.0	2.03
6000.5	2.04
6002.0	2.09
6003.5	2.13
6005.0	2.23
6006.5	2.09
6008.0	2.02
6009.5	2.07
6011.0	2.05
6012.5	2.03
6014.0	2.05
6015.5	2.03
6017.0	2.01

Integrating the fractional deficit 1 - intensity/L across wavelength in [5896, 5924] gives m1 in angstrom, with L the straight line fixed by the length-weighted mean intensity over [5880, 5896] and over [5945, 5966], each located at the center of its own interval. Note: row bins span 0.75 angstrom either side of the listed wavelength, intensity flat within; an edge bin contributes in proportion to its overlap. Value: -0.4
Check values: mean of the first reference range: 1.81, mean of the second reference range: 2.05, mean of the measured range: 1.92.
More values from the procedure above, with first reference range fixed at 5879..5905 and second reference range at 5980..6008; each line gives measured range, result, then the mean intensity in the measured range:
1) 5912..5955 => -2.8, 2.03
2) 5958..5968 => -0.5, 2.07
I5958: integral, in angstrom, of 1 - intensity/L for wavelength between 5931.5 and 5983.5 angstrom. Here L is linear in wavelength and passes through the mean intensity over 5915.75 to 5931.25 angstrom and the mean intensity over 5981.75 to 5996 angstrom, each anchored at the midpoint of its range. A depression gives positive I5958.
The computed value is -0.4 angstrom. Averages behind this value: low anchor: 2.04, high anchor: 2.02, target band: 2.05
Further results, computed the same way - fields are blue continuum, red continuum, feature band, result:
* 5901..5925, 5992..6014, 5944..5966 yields -0.62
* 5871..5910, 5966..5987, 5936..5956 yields -0.37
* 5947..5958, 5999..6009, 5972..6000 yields 0.73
